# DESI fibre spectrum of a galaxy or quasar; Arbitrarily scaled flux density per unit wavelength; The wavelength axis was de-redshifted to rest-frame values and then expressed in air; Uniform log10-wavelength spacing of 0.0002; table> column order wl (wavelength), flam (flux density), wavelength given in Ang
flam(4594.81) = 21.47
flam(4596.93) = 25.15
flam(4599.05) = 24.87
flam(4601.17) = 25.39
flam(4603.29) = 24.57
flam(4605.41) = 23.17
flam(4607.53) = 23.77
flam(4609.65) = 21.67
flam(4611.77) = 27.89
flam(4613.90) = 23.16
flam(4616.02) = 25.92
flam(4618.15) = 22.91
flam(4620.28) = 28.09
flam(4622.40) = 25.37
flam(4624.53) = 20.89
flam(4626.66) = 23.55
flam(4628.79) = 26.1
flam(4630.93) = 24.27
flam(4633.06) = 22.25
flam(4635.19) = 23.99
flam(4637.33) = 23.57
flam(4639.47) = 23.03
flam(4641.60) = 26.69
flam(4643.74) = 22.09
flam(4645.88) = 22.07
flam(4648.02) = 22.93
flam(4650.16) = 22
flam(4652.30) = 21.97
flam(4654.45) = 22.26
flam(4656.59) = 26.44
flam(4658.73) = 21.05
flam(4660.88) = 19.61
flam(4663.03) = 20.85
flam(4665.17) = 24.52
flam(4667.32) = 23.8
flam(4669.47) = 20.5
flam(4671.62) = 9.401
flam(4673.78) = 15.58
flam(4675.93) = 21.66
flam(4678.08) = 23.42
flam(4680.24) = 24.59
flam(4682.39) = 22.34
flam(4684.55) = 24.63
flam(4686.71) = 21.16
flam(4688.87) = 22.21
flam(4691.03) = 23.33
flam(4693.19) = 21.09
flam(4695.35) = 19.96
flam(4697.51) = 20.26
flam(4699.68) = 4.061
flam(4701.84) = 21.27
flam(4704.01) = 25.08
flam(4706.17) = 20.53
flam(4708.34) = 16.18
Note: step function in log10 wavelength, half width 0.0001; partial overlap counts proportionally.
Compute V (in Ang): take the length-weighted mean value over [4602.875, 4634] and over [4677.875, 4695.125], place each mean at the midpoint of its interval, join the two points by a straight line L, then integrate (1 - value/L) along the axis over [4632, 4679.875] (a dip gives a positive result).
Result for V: 3.2 Ang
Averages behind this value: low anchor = 24.2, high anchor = 22.7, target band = 21.8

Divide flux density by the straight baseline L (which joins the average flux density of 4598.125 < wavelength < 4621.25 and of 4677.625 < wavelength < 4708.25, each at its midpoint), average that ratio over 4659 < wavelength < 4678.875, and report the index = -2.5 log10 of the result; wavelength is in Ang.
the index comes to 0.10 mag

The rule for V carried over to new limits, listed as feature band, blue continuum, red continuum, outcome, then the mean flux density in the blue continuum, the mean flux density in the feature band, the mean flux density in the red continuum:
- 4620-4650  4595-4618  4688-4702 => -1.62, 24.4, 23.8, 18.7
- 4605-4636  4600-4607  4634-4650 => -0.40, 24.3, 24.2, 23.4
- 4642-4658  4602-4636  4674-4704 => -0.18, 24.2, 22.9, 20.8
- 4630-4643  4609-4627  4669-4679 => -0.95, 24.5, 23.9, 17.9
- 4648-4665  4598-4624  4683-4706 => 0.07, 24.7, 22.2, 20.4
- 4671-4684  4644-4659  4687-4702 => 0.16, 22.7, 20.1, 18.9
